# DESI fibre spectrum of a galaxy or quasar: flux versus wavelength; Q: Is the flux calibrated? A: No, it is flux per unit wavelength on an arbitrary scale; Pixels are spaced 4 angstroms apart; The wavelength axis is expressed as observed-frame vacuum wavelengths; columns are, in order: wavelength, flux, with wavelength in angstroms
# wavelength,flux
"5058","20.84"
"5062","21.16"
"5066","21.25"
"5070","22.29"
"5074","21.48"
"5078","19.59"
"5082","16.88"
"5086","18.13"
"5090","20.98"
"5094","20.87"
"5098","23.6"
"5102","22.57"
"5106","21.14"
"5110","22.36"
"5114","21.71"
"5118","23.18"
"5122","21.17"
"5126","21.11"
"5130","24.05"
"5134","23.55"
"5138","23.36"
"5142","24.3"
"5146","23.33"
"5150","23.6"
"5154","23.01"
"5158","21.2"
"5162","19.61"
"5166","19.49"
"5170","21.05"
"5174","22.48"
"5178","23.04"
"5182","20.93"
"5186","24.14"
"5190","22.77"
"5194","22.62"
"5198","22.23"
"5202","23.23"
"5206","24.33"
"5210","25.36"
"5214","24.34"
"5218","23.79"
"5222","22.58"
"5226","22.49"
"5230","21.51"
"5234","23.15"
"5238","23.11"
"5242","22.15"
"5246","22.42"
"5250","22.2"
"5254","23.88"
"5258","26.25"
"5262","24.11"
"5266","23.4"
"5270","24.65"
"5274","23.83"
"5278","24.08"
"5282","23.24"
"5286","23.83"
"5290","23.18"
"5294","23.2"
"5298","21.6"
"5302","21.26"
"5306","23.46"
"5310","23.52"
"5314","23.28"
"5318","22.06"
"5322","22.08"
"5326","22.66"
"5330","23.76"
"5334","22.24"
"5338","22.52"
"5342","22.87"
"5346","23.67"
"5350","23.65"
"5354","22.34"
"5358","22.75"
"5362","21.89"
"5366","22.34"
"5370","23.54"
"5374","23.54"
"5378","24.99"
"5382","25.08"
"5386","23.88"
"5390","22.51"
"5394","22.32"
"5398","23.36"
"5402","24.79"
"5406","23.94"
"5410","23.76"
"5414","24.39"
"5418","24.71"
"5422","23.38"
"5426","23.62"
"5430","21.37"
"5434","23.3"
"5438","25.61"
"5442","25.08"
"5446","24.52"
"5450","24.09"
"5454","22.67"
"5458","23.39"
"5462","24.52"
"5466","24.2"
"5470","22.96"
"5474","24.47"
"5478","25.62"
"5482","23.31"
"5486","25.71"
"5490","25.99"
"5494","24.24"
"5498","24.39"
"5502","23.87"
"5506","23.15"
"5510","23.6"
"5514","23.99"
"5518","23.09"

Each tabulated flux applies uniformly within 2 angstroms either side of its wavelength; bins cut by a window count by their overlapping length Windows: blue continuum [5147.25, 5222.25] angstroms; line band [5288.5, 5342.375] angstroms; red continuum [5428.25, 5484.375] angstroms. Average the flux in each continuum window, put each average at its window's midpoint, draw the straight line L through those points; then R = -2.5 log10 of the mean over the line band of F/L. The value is 0.03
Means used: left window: 22.6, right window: 24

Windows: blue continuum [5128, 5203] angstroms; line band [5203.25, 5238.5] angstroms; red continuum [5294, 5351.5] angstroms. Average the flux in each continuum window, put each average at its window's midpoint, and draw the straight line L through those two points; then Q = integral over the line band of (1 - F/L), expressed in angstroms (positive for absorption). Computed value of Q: -1.3 angstroms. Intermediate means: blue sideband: 22.5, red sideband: 22.8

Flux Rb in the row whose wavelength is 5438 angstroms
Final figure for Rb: 25.61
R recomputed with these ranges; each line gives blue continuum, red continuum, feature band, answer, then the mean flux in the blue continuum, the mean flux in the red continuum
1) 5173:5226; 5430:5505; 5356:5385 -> 0.02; 23.2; 24.2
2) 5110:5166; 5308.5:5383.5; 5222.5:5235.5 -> 0.02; 22.4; 23.1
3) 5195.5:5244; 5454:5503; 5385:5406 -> 0.03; 23.2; 24.3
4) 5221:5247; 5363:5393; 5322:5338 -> 0.02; 22.5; 23.6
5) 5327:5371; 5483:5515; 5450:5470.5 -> 0.01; 22.8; 24.3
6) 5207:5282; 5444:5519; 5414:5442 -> 0.01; 23.5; 24.1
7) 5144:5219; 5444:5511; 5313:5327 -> 0.04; 22.6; 24.2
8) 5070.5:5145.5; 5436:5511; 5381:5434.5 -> 0.01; 21.7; 24.3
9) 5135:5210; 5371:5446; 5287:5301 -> 0.03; 22.6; 23.9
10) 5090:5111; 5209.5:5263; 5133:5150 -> -0.06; 22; 23.3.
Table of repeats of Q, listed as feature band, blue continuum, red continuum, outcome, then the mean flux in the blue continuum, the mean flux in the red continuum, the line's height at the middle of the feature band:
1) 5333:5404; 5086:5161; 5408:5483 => 1.0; 22.3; 24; 23.6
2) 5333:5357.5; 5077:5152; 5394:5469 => 0.5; 21.9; 23.9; 23.3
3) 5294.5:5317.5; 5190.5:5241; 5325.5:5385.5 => 0.6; 23.2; 23.2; 23.2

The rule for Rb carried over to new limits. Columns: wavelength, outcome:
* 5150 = 23.6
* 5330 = 23.76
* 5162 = 19.61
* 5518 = 23.09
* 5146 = 23.33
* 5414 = 24.39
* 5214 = 24.34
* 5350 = 23.65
